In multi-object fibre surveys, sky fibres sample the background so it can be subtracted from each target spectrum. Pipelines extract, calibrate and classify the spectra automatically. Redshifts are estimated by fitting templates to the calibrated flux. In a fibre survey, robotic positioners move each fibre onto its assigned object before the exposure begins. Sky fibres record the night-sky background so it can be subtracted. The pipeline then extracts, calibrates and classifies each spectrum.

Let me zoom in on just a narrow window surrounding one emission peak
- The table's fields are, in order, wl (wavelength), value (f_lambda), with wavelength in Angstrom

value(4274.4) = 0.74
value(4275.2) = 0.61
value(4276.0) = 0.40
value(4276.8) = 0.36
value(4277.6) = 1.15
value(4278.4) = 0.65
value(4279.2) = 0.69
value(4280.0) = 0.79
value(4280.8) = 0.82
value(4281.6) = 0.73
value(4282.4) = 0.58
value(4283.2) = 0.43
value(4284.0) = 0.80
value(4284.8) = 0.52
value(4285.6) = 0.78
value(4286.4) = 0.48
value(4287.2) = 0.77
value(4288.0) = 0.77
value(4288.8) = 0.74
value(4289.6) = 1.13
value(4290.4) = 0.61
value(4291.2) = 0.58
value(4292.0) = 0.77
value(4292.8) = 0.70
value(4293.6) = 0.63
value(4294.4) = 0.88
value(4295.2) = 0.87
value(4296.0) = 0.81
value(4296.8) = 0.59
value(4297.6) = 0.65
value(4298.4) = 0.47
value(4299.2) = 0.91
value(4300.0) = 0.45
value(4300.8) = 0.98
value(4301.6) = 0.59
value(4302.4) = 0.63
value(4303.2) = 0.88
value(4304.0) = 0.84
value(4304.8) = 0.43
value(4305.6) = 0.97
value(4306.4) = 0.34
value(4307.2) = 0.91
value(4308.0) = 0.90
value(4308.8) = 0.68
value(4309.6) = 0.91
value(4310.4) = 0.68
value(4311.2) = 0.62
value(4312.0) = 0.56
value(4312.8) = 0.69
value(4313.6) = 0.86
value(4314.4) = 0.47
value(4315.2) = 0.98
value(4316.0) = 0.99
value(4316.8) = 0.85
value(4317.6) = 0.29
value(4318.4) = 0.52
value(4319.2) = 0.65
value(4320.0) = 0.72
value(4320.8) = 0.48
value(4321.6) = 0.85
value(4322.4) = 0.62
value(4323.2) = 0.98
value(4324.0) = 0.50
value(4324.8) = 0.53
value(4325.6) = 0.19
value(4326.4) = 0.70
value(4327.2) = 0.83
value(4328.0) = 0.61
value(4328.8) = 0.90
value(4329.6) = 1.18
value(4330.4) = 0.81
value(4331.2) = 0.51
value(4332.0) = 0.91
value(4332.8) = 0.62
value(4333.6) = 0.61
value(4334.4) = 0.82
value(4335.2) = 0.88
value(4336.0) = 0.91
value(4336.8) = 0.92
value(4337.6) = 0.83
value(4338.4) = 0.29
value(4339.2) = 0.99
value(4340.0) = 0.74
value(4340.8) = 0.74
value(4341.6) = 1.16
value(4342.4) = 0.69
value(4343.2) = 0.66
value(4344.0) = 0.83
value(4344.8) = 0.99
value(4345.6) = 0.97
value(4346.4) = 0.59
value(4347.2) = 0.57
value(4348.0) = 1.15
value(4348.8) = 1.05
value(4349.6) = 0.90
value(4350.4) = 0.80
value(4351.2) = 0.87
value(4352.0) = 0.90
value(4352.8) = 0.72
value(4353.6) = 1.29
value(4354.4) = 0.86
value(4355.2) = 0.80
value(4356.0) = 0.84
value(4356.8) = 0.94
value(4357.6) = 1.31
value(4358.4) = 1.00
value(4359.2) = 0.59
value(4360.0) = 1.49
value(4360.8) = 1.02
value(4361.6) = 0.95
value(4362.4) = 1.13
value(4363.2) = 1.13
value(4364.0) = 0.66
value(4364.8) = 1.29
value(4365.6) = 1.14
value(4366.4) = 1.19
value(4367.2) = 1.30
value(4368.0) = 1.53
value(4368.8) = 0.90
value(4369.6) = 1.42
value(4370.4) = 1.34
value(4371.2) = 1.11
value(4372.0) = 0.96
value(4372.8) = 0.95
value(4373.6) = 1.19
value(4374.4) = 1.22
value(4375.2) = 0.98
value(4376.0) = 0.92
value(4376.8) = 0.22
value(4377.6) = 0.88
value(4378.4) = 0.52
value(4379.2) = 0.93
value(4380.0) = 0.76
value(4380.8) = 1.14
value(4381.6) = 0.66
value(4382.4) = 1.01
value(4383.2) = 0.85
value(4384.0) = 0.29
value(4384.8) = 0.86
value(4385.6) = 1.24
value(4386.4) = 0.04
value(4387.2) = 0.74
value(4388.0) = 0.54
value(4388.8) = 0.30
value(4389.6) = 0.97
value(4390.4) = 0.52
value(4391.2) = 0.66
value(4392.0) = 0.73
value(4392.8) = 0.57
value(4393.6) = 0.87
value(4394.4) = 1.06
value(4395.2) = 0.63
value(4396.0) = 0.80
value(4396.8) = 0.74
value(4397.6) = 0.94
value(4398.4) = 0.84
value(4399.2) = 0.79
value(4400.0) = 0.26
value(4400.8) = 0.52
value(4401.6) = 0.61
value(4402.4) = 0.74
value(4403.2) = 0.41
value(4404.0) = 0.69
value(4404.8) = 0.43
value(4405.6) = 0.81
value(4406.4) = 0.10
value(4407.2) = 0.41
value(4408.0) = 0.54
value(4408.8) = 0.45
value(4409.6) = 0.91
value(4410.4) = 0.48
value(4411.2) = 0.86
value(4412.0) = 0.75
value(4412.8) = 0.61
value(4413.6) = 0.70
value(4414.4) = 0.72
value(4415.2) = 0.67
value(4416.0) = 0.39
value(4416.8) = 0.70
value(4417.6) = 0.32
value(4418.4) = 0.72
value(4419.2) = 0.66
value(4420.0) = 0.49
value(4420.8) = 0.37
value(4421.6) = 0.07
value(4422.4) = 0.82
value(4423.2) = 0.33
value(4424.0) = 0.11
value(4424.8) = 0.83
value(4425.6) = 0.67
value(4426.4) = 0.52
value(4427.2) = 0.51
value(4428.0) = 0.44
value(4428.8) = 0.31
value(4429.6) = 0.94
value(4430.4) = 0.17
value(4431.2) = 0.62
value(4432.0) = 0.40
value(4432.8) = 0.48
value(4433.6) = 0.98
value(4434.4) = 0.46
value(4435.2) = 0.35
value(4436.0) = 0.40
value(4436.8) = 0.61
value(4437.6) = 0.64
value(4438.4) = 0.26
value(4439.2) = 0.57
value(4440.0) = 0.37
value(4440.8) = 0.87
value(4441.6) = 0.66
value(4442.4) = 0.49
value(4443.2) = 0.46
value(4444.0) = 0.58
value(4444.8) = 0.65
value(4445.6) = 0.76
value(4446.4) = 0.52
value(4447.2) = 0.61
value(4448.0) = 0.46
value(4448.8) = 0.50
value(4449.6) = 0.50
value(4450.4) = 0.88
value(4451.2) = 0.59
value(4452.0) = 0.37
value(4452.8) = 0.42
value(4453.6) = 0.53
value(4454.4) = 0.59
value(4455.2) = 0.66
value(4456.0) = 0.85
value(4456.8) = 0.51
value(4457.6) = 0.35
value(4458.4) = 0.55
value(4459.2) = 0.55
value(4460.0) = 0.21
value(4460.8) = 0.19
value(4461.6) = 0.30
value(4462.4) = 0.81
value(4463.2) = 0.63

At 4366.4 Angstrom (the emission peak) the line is C IV 1549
